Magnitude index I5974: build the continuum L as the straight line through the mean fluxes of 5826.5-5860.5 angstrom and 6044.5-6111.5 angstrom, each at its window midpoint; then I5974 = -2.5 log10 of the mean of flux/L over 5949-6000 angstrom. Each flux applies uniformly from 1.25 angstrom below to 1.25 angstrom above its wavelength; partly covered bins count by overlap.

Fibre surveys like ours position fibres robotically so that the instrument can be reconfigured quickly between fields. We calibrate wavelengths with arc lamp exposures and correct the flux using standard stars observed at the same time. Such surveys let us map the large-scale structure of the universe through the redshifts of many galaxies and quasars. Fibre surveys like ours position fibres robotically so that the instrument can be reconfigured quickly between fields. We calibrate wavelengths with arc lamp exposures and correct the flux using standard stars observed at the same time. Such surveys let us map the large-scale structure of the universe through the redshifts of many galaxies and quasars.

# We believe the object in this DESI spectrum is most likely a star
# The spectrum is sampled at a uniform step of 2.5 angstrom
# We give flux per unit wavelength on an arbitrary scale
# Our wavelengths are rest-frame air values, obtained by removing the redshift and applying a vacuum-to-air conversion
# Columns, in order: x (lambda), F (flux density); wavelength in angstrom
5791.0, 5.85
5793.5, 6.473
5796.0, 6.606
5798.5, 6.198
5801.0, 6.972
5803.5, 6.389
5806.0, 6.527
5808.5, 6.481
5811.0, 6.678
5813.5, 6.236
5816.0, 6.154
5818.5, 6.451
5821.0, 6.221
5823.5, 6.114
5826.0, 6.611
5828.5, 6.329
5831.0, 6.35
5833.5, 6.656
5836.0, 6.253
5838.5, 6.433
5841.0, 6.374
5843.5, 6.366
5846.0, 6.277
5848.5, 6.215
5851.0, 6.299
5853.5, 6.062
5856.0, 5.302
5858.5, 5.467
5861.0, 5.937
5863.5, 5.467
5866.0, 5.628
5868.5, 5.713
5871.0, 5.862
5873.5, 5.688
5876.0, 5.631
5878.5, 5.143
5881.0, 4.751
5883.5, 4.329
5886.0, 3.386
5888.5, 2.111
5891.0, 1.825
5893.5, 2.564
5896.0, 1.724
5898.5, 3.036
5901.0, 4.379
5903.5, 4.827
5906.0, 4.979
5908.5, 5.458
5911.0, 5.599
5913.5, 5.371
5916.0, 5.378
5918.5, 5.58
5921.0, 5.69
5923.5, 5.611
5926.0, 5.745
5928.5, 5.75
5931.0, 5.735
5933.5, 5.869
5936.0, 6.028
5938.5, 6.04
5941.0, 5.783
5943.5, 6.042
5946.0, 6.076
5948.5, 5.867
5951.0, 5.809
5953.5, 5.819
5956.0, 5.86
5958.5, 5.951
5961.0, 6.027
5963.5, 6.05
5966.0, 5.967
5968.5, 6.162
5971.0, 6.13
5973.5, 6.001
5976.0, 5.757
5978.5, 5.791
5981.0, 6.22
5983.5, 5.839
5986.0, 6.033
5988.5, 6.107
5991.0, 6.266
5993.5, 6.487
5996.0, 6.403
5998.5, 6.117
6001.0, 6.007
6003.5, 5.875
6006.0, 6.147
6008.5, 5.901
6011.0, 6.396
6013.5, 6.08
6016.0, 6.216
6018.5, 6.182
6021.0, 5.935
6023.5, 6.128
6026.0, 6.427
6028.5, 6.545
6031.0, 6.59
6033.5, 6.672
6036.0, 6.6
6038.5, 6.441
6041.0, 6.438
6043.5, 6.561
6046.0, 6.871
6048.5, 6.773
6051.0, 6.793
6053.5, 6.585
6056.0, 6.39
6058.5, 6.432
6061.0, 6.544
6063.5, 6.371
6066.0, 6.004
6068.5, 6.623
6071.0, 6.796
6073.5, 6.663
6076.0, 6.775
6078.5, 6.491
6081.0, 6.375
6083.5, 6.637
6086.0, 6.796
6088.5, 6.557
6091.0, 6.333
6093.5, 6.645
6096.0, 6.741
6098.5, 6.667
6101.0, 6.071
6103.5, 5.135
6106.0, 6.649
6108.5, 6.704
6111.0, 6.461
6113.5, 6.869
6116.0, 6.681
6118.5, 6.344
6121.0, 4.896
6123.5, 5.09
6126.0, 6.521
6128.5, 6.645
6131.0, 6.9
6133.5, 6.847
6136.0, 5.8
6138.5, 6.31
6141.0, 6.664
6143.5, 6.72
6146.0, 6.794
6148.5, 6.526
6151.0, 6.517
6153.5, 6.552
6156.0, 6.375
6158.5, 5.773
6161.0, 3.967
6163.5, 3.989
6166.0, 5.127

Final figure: 0.058 mag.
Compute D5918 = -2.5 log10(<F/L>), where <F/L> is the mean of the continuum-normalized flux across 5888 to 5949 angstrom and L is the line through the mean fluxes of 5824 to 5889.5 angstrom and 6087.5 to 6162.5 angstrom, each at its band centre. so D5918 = 0.18 mag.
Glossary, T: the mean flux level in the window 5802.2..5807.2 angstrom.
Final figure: 6.46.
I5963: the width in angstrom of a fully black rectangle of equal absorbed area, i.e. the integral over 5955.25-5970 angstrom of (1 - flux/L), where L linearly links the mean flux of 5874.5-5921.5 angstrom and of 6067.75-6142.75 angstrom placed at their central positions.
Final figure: -3.1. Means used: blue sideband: 4.29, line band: 6.01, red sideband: 6.42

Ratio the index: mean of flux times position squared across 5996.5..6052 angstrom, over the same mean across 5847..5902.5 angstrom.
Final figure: 1.43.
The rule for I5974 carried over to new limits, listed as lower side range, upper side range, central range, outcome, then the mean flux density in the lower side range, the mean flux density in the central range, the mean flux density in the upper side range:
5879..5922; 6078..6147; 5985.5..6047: -0.17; 4.18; 6.3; 6.4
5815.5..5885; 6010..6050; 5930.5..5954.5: 0.05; 5.92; 5.91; 6.43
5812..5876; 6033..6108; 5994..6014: 0.04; 6.09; 6.13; 6.51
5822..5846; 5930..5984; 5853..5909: 0.34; 6.38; 4.55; 5.95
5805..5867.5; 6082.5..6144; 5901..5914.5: 0.21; 6.19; 5.16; 6.38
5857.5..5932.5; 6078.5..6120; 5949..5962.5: -0.11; 4.81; 5.89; 6.47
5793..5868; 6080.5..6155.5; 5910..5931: 0.13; 6.24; 5.6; 6.41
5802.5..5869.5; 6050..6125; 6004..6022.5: 0.04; 6.19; 6.11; 6.4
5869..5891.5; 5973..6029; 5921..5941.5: -0.13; 4.43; 5.81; 6.12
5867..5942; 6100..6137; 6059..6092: -0.10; 4.85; 6.53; 6.24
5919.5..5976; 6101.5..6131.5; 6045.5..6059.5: -0.09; 5.9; 6.63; 6.22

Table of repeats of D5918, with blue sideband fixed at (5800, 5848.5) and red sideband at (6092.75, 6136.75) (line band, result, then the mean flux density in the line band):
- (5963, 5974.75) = 0.052 mag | 6.06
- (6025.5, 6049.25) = -0.042 mag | 6.59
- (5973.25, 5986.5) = 0.076 mag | 5.93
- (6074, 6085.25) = -0.043 mag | 6.59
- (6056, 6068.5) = -0.007 mag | 6.37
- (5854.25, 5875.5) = 0.136 mag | 5.64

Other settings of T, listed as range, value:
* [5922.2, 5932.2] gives 5.71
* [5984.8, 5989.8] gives 6.07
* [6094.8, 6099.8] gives 6.7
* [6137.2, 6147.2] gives 6.62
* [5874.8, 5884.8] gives 4.95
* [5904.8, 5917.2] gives 5.36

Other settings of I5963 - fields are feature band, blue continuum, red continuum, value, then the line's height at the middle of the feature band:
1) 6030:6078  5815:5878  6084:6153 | -1.88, 6.33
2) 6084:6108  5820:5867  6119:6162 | -0.93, 6.18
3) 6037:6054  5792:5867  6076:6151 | -0.70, 6.38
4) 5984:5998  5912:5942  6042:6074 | -0.22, 6.13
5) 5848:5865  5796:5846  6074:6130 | 1.61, 6.41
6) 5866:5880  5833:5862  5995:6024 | 1.21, 6.12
